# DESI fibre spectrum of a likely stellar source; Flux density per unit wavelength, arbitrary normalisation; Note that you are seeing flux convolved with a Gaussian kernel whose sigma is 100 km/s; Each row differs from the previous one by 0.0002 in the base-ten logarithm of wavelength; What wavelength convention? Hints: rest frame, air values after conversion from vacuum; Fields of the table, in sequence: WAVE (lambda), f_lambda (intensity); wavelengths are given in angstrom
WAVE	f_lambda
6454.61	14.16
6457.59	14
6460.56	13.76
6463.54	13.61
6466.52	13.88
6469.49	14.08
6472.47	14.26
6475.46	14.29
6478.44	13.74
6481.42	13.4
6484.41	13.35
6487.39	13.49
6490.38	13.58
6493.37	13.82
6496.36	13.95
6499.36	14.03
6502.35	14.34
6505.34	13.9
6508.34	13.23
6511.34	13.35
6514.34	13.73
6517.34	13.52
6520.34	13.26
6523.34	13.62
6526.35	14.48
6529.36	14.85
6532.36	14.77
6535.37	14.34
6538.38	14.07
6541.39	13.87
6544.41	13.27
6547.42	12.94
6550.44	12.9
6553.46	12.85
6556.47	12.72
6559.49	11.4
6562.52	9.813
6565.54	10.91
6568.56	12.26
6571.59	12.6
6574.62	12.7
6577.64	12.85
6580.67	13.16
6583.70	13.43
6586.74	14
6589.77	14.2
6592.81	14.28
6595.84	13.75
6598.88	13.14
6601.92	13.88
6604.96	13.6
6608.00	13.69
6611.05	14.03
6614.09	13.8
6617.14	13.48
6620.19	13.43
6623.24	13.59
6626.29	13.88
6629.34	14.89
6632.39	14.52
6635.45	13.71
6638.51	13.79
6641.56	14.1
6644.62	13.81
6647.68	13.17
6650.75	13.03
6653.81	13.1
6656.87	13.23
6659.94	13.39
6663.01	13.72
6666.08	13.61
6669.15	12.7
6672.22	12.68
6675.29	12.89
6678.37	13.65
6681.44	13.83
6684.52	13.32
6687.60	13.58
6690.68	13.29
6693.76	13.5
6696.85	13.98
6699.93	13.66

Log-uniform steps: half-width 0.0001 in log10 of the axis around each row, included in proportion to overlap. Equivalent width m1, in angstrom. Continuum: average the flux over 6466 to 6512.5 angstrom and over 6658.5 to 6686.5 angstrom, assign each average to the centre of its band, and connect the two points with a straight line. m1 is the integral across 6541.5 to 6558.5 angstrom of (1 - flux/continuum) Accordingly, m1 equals 0.8 angstrom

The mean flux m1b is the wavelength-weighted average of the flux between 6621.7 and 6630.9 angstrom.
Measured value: 14.1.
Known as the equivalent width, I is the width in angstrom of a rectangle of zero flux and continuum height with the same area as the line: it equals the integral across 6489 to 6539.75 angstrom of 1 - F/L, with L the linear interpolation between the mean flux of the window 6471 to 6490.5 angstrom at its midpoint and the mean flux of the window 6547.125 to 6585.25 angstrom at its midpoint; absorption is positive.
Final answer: -2.91 angstrom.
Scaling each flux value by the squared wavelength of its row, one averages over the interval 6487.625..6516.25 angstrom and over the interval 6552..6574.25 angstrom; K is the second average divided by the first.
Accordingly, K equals 0.88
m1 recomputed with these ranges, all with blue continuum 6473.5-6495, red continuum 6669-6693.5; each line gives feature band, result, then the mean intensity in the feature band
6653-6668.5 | -0.1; 13.4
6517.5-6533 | -0.6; 14.1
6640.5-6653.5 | -0.1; 13.5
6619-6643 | -1.1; 14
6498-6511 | -0.2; 13.8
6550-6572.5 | 2.8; 11.9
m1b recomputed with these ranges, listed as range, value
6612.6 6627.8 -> 13.6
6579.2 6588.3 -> 13.5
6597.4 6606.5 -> 13.5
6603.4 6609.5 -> 13.7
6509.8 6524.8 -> 13.5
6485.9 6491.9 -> 13.5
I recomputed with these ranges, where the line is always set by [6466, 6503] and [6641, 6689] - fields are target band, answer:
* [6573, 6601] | 0.1 angstrom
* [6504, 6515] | 0.2 angstrom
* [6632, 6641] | -0.4 angstrom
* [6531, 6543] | -0.5 angstrom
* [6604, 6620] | -0.2 angstrom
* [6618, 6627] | -0.1 angstrom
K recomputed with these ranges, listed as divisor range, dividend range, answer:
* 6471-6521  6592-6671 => 1.04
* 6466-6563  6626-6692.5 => 1.04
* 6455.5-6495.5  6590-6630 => 1.04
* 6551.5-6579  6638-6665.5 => 1.15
